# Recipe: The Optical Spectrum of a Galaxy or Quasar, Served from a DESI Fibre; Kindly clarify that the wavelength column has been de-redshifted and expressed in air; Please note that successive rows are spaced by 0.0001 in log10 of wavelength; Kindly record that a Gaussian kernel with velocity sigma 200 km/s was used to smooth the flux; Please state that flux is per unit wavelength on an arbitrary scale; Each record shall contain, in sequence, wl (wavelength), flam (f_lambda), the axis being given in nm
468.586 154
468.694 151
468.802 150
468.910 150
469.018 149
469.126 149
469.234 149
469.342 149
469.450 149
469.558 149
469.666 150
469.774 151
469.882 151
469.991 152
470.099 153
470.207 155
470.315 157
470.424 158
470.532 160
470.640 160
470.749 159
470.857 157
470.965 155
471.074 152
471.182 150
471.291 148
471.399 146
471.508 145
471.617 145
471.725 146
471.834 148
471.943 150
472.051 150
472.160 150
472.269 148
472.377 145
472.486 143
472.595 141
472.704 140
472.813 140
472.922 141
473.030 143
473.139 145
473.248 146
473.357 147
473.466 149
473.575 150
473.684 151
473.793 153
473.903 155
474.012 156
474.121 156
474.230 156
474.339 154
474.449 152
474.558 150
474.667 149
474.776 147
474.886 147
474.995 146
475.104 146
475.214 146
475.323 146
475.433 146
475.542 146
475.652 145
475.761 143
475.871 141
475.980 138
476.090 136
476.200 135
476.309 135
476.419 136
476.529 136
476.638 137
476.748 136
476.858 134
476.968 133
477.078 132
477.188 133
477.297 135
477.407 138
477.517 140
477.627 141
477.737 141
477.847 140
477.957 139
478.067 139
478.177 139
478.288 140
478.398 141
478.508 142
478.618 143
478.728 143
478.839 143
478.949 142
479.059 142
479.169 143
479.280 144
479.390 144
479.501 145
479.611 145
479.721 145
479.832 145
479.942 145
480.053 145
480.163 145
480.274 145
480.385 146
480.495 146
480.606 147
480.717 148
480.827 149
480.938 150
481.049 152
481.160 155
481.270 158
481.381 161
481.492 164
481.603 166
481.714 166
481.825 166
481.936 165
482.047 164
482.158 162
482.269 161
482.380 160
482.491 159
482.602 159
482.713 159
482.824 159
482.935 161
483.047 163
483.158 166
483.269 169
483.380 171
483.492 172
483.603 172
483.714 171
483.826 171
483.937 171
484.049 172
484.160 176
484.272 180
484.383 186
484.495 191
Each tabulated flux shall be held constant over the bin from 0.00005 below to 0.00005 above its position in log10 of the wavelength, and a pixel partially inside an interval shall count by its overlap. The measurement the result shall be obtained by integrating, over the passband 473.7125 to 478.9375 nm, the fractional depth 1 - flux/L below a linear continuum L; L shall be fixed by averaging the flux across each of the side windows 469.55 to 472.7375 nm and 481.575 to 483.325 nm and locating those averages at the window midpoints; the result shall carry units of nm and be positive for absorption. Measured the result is 0.449 nm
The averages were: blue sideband 151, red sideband 163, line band 143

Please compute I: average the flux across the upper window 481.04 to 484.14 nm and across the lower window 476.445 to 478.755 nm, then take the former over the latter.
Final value 1.19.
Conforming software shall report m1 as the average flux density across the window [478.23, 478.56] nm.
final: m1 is 141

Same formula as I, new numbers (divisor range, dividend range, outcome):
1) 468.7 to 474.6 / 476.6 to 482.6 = 0.98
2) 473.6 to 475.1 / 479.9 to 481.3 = 0.98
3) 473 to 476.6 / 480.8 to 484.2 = 1.12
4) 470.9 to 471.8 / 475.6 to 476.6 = 0.93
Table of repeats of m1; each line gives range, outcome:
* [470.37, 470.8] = 159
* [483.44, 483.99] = 172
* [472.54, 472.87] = 140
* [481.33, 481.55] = 162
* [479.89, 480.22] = 145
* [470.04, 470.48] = 156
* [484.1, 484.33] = 178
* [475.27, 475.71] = 146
